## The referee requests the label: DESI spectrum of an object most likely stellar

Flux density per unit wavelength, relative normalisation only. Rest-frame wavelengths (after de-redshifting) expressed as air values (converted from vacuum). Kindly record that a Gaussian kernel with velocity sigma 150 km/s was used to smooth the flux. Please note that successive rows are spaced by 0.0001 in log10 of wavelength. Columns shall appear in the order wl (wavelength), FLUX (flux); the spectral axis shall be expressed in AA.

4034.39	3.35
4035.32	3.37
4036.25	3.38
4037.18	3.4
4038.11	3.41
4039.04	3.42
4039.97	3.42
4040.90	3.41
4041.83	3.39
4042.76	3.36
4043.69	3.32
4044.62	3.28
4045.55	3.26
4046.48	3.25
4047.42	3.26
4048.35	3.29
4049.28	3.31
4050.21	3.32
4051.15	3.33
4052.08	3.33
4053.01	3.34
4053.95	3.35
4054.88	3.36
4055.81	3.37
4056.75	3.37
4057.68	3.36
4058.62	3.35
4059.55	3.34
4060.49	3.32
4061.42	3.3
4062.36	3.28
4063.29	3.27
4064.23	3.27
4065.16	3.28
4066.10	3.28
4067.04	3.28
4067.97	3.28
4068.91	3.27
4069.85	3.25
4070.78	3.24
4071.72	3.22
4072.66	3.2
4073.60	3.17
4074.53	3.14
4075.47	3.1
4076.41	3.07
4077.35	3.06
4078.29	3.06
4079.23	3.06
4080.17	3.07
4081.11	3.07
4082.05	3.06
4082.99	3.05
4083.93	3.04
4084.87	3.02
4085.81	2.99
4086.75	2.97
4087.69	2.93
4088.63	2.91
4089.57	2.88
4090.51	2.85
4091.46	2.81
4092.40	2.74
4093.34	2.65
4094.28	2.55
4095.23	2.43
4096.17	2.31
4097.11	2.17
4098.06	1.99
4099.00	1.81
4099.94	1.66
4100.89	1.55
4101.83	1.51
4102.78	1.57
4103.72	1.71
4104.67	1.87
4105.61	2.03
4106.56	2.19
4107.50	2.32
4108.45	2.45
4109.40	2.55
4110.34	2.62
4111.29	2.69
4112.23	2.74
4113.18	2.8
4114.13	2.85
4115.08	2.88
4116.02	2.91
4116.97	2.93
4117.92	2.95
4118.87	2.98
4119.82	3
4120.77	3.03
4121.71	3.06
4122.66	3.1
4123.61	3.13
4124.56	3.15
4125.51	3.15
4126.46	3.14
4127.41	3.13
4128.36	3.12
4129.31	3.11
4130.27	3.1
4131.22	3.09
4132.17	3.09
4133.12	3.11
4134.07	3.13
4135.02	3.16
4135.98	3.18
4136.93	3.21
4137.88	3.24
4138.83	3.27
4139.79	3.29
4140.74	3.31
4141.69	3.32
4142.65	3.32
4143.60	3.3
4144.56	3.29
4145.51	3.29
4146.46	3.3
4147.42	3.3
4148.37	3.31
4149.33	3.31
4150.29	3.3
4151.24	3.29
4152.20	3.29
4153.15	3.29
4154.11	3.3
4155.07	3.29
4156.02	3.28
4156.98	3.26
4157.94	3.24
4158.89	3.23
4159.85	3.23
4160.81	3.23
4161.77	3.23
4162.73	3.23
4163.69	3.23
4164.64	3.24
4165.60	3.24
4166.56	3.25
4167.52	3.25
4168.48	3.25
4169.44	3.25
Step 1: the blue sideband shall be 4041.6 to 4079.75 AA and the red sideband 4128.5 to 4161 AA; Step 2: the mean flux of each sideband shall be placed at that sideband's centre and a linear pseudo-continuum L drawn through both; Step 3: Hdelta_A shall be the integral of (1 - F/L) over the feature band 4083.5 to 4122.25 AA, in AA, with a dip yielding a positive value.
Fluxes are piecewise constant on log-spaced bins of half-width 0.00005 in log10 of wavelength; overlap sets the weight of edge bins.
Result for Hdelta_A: 8.56 AA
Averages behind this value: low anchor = 3.27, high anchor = 3.24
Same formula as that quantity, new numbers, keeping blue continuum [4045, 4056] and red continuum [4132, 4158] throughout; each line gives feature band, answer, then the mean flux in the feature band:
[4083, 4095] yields 1.58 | 2.86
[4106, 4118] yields 2.23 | 2.67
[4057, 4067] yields 0.00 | 3.3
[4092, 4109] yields 6.22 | 2.08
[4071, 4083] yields 0.70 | 3.11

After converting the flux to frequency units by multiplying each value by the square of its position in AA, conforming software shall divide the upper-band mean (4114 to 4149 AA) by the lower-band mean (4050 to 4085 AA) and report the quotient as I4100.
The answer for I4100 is 1.01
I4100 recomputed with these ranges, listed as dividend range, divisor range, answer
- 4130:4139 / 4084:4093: 1.11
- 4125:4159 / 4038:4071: 1.02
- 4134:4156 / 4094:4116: 1.49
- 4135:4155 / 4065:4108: 1.25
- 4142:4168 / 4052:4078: 1.05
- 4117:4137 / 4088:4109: 1.41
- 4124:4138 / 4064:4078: 1.01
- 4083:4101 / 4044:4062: 0.79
